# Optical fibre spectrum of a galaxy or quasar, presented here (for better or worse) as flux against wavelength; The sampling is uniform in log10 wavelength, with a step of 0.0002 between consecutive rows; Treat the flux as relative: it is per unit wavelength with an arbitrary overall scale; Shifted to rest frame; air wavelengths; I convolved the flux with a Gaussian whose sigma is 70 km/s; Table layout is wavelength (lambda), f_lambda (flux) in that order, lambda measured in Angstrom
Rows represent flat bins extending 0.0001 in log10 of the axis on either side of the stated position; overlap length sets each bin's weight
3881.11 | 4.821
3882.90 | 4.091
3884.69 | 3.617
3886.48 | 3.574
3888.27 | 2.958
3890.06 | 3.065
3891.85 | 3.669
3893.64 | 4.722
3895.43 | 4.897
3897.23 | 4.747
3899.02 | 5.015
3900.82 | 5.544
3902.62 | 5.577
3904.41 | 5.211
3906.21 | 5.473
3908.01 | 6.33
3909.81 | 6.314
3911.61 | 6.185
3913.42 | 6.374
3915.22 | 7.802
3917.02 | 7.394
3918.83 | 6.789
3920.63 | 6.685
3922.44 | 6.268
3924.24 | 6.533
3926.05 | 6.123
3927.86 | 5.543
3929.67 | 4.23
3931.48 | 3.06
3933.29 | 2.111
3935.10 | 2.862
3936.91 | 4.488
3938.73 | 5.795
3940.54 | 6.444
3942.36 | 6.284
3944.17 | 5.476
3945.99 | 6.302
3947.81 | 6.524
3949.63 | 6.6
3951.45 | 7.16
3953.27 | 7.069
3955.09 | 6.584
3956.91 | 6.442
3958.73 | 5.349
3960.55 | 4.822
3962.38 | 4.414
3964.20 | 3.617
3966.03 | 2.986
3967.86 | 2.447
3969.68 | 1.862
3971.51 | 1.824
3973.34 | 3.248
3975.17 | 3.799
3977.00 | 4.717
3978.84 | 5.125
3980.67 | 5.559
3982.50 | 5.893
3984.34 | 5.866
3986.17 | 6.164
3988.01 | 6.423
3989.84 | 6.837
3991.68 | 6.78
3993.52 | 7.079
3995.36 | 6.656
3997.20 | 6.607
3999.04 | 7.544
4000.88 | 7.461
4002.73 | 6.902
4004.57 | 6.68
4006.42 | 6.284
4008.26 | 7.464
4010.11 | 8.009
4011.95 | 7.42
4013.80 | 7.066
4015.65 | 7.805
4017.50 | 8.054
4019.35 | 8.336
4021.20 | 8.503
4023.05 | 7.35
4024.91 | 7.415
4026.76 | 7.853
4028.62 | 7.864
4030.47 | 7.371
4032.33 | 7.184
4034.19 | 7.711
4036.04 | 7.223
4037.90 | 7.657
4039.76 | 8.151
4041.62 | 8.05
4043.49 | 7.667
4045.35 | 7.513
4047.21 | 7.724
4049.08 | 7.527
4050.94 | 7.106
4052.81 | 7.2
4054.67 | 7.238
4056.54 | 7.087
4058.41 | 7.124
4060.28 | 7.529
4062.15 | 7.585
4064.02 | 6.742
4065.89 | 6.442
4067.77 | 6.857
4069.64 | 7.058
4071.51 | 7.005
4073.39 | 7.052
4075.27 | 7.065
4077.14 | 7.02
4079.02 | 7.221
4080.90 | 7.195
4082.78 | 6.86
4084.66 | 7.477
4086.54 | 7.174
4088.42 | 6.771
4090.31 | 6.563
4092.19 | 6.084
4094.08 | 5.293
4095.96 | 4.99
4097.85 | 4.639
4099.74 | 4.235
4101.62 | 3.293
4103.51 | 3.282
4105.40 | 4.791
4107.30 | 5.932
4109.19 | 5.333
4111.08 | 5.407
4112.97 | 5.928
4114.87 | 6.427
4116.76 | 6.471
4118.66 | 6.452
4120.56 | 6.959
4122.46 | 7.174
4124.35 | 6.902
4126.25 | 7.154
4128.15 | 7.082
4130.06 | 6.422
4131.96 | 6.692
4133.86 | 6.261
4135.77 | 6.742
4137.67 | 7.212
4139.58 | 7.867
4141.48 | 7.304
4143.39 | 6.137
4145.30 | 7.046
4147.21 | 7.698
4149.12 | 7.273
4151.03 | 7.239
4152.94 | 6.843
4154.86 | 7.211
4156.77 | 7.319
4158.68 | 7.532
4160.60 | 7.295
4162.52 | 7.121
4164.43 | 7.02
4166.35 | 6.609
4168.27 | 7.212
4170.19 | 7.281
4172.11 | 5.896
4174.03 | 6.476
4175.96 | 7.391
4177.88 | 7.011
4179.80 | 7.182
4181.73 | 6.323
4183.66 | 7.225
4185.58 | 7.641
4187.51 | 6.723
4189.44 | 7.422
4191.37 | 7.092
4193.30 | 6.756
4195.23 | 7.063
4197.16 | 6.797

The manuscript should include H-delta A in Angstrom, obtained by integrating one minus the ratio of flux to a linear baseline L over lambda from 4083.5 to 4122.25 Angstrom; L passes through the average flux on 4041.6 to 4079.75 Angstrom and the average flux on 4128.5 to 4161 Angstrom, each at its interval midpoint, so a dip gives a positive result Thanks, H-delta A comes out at 7.7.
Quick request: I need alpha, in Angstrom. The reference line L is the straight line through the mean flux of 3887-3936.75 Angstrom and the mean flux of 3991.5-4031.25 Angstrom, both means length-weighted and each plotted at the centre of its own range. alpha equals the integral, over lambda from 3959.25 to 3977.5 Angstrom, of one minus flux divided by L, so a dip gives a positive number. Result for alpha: 8.66 Angstrom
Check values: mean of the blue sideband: 5.22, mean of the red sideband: 7.4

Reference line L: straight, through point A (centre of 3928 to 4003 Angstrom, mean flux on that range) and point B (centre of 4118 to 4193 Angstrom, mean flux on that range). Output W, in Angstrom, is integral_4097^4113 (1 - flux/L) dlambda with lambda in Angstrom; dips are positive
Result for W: 4.6 Angstrom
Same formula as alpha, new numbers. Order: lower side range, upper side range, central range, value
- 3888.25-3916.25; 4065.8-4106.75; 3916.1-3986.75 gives 5.0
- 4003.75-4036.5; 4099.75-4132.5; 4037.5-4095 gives -3.0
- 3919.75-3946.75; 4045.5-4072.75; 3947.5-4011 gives 2.9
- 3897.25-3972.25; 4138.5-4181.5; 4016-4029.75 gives -4.3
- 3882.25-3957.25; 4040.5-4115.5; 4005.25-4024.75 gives -5.0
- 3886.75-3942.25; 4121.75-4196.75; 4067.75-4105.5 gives 2.3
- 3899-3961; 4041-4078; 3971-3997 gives 3.6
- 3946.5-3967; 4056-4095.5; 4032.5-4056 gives -3.6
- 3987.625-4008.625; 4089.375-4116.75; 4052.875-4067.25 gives -2.9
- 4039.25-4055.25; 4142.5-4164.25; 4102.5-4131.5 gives 4.7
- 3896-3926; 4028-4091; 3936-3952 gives 0.7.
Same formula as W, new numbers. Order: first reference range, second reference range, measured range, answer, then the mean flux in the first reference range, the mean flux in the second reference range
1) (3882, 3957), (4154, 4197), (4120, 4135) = -0.22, 5.42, 7.03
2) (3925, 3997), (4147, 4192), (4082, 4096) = -0.34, 5.16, 7.07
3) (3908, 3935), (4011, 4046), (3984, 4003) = 0.76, 5.74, 7.7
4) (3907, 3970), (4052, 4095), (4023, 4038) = -2.40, 5.5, 6.94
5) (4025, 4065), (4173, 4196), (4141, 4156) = 0.10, 7.48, 7.02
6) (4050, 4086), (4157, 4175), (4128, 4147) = 0.26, 7.1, 6.95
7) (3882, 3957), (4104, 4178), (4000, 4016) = -3.39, 5.42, 6.75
